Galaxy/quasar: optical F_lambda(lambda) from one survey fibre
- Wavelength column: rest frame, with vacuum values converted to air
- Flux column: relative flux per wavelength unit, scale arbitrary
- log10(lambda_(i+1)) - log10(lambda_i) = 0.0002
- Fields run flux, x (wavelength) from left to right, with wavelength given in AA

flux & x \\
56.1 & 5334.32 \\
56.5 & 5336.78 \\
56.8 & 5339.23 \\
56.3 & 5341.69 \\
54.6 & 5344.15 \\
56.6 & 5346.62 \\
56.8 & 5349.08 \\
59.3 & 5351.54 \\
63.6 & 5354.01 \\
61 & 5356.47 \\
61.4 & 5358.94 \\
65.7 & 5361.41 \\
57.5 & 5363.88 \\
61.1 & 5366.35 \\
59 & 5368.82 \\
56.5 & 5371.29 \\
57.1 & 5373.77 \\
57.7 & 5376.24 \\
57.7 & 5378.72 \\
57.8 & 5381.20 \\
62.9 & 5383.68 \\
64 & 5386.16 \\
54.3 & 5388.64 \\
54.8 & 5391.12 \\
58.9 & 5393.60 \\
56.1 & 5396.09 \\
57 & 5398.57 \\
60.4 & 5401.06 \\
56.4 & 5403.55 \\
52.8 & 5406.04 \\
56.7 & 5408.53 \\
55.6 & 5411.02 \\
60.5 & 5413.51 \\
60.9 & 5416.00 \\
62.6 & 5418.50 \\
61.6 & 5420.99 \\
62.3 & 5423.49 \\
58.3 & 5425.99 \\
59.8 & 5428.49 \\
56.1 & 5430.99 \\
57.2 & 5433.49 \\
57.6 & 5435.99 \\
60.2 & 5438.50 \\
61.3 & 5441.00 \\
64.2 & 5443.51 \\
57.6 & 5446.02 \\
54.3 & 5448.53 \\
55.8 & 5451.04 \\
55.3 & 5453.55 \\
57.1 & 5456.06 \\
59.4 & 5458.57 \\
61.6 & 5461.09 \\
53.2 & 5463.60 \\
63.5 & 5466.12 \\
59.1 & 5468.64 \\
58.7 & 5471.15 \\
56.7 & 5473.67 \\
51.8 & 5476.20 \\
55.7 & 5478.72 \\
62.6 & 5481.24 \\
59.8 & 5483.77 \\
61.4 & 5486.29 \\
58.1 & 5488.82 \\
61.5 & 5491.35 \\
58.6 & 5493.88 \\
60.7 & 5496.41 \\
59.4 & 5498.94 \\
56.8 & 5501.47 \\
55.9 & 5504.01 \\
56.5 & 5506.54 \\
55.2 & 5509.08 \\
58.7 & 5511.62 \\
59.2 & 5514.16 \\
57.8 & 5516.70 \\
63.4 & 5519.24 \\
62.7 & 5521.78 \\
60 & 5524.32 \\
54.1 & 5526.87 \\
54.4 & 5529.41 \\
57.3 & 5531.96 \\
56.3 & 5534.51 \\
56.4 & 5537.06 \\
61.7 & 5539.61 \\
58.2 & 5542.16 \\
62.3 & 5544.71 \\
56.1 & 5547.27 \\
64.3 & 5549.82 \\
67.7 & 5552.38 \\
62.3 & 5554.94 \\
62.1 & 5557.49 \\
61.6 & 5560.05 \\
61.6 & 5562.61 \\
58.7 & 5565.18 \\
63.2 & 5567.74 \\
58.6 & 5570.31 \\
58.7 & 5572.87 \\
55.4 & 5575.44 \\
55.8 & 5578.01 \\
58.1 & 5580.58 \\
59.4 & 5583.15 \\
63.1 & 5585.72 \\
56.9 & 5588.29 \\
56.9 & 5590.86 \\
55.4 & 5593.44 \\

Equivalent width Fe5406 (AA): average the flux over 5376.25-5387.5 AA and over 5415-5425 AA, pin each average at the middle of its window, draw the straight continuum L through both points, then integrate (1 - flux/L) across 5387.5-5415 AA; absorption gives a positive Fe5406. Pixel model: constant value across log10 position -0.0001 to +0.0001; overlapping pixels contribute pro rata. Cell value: 1.9 AA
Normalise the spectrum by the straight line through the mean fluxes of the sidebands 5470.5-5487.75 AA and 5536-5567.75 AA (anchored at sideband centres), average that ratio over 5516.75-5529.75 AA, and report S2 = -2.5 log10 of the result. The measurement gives 0.01 mag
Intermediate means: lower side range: 58.1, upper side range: 61.2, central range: 59.2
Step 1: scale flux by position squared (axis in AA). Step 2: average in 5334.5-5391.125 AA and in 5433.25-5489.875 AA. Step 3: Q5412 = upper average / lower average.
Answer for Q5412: 1.0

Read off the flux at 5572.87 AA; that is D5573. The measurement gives 58.7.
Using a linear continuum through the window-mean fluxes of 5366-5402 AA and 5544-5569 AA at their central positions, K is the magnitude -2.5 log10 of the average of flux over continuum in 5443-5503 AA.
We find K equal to 0.033 mag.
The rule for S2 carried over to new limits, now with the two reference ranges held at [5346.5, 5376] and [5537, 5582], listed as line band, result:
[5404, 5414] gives 0.07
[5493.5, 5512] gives 0.05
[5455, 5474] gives 0.02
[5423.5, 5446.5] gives 0.01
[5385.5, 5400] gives 0.05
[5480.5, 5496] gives 0.00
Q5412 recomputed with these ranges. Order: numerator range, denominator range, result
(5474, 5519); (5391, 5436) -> 1.03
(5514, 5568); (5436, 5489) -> 1.06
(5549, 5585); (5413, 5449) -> 1.06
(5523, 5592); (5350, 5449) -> 1.06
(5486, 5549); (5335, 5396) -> 1.06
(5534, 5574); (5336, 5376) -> 1.11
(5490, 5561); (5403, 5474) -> 1.05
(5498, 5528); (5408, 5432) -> 1.01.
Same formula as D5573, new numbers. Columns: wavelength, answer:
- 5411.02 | 55.6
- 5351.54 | 59.3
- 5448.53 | 54.3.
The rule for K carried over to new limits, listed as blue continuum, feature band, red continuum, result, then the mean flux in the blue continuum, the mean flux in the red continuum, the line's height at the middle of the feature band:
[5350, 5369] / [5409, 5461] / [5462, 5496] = 0.01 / 61.1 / 58.6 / 59.5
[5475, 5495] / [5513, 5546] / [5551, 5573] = 0.03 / 58.7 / 61.8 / 60.5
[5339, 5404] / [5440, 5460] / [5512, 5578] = 0.02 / 58.6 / 59.7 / 59.1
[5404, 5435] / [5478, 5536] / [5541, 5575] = 0.03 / 58.6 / 61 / 60.2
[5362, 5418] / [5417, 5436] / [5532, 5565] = -0.02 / 58.1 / 60.7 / 58.7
